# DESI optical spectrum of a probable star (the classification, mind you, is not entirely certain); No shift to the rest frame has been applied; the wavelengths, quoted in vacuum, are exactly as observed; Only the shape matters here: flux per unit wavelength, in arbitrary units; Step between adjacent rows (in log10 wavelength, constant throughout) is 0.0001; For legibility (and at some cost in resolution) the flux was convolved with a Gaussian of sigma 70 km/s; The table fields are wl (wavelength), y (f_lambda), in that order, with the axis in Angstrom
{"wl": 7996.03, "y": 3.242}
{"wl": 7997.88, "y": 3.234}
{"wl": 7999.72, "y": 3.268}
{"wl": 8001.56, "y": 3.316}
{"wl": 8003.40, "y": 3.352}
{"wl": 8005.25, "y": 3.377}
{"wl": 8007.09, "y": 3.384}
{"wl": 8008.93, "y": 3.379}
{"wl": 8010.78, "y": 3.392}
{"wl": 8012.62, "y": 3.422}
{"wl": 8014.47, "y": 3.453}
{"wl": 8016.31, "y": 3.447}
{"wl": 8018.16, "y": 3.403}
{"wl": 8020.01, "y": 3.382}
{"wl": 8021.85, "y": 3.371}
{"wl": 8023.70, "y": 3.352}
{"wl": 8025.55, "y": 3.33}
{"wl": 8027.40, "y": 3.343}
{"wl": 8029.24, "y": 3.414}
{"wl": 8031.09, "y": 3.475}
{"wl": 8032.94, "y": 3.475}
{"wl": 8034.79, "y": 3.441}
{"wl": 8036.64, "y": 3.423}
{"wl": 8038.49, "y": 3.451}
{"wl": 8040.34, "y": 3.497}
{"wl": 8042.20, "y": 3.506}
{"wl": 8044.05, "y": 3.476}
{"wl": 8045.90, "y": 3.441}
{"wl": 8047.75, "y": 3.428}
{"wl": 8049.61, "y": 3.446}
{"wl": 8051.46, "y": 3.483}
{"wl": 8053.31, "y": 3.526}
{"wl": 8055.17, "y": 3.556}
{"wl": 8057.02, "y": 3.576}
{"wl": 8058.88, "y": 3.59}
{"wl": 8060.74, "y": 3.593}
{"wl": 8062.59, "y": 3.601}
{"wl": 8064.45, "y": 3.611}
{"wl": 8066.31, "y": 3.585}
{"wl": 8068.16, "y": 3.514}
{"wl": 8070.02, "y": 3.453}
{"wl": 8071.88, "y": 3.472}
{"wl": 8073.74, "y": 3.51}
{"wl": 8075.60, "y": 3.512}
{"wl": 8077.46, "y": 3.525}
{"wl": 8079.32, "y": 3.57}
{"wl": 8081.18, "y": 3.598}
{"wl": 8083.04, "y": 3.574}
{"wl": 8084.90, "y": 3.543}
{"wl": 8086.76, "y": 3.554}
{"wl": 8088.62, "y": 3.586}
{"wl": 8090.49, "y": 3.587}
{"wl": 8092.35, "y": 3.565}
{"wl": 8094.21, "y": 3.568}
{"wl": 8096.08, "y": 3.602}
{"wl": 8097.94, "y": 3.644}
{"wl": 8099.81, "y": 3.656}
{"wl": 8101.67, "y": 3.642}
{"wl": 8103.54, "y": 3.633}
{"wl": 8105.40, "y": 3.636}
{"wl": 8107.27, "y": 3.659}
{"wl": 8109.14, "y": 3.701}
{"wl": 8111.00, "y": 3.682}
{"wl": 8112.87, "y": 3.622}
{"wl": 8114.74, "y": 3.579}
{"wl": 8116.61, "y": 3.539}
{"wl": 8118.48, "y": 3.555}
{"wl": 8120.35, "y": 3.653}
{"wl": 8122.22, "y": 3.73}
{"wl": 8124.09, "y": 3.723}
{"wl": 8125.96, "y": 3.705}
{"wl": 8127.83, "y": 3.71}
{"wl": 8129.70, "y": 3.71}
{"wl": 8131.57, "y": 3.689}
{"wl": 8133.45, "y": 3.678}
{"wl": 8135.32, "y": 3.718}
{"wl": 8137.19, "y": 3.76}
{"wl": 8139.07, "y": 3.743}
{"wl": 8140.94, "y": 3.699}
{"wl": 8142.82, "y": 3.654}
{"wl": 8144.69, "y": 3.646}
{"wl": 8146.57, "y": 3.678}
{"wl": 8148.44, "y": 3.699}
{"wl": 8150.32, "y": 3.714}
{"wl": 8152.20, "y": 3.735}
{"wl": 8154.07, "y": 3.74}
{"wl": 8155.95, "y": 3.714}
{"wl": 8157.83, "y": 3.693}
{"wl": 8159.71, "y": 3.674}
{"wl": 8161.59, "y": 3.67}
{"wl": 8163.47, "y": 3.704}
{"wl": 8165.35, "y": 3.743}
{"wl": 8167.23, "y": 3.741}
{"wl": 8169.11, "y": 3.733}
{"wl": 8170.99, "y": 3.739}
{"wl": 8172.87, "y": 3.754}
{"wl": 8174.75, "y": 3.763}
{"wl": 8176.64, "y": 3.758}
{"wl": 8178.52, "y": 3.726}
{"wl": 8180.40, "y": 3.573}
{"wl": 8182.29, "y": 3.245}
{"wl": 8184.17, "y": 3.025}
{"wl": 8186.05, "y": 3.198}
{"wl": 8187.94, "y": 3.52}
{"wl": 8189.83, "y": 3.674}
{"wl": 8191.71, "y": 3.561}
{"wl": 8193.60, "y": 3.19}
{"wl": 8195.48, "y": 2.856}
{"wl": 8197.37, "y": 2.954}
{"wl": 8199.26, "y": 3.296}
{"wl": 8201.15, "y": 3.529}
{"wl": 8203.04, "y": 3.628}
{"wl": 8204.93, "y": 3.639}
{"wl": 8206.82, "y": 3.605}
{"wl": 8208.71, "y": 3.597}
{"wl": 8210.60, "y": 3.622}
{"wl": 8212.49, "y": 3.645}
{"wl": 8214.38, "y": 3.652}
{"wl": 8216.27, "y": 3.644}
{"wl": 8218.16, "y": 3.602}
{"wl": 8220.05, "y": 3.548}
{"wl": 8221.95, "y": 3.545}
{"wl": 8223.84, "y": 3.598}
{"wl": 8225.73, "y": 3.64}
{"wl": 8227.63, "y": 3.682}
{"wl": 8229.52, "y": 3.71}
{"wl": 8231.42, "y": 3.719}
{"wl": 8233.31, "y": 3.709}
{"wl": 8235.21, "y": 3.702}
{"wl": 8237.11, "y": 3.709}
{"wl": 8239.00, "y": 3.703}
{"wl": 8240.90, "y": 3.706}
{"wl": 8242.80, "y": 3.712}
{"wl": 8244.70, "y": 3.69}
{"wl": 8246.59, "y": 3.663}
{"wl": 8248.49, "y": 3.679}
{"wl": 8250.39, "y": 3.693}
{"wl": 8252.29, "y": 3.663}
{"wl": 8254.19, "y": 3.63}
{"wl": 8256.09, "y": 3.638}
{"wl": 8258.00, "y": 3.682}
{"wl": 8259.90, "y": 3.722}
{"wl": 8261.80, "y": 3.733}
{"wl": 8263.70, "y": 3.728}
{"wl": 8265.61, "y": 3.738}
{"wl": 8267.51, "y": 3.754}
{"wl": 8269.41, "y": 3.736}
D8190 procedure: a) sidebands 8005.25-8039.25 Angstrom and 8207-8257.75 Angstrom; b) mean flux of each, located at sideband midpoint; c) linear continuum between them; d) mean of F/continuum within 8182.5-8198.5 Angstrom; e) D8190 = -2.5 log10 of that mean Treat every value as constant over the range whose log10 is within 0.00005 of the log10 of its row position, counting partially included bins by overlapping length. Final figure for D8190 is 0.114 mag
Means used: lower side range 3.41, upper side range 3.66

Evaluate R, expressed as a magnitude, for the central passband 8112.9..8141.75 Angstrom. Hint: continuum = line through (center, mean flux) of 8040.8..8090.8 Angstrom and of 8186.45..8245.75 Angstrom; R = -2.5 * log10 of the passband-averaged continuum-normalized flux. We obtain -0.040 mag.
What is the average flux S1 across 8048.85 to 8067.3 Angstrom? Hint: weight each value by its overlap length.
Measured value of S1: 3.56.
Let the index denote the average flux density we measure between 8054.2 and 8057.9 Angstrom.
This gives 3.57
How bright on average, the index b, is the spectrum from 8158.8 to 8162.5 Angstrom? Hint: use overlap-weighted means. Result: 3.67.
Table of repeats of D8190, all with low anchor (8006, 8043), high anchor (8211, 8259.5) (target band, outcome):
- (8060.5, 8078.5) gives -0.02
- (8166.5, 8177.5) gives -0.05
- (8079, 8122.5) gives -0.03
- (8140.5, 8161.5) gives -0.04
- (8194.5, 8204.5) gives 0.11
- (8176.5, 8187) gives 0.06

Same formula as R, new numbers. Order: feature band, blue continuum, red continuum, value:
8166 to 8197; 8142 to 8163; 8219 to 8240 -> 0.06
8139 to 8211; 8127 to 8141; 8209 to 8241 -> 0.03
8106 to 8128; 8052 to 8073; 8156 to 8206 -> -0.03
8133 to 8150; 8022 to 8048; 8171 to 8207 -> -0.08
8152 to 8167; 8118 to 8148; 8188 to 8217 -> -0.03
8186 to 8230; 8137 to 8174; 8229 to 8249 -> 0.06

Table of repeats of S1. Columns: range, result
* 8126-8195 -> 3.63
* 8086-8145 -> 3.65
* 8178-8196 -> 3.36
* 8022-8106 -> 3.52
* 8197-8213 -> 3.52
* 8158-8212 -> 3.53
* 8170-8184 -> 3.62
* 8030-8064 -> 3.5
